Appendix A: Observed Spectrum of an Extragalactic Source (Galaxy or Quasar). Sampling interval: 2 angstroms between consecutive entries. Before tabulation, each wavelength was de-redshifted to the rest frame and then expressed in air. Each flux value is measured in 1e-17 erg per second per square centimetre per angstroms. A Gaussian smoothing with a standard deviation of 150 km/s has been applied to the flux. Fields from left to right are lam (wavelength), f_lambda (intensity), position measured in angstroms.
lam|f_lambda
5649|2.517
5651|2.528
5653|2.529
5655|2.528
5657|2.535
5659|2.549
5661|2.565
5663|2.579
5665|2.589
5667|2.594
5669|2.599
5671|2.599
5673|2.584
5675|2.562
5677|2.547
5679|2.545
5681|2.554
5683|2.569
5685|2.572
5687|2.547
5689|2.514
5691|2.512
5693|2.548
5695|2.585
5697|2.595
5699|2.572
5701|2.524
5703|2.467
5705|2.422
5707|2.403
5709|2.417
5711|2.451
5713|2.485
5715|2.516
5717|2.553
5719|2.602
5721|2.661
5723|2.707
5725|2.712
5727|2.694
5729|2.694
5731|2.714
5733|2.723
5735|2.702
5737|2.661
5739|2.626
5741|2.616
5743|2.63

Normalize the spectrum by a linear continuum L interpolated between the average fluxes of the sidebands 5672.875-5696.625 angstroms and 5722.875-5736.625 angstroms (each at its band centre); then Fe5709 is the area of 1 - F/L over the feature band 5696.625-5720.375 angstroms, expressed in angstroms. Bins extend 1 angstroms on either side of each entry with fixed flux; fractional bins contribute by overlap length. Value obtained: 1.2 angstroms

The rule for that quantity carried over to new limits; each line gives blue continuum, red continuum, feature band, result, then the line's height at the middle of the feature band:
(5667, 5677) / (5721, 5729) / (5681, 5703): 0.6 angstroms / 2.63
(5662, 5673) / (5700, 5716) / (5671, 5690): -0.1 angstroms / 2.55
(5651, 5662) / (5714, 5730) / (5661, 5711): 0.9 angstroms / 2.59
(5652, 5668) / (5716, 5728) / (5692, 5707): 0.6 angstroms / 2.62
